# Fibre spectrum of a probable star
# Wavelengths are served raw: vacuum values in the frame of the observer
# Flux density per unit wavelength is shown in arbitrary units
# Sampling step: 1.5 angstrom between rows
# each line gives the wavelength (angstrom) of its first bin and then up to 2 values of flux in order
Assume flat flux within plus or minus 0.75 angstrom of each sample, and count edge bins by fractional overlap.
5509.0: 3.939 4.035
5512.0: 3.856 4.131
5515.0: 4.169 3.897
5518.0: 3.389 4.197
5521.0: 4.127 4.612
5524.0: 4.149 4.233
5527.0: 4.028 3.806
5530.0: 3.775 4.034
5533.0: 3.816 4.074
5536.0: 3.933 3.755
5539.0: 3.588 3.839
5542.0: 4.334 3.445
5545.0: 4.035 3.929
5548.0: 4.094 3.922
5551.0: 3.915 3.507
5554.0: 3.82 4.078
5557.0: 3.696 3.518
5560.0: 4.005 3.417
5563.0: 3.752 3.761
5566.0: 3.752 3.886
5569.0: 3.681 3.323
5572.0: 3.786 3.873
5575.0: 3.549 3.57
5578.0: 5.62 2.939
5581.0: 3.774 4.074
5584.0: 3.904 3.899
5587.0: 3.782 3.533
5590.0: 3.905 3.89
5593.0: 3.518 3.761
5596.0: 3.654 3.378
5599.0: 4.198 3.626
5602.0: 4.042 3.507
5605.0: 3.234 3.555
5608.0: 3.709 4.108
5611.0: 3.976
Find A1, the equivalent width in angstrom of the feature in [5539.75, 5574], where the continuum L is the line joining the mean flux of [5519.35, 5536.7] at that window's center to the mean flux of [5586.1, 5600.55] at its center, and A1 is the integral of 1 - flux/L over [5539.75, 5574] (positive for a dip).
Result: 1.0 angstrom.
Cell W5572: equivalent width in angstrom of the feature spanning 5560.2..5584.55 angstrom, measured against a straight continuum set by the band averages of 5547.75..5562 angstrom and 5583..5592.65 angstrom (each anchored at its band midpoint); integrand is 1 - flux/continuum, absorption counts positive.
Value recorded 0.1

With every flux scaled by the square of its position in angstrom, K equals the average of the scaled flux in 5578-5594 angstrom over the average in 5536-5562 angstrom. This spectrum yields 1.0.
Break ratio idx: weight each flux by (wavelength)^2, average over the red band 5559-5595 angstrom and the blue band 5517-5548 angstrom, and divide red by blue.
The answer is 1.0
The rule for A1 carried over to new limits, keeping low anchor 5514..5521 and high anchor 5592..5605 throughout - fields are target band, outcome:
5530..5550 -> -0.2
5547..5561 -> 0.0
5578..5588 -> -0.3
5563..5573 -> 0.2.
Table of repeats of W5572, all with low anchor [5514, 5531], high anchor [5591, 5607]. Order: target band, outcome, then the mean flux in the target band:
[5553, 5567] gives 0.37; 3.75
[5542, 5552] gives 0.01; 3.91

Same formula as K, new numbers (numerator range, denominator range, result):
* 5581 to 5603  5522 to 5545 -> 0.98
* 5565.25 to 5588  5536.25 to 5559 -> 1.01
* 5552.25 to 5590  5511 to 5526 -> 0.95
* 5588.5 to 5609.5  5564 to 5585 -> 0.98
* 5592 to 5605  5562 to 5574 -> 1.00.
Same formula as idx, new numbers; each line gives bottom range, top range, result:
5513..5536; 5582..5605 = 0.96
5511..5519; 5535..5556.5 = 1.00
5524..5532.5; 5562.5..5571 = 0.94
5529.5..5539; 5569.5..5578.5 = 1.02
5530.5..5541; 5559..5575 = 0.97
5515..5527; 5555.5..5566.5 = 0.92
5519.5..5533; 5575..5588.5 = 0.97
